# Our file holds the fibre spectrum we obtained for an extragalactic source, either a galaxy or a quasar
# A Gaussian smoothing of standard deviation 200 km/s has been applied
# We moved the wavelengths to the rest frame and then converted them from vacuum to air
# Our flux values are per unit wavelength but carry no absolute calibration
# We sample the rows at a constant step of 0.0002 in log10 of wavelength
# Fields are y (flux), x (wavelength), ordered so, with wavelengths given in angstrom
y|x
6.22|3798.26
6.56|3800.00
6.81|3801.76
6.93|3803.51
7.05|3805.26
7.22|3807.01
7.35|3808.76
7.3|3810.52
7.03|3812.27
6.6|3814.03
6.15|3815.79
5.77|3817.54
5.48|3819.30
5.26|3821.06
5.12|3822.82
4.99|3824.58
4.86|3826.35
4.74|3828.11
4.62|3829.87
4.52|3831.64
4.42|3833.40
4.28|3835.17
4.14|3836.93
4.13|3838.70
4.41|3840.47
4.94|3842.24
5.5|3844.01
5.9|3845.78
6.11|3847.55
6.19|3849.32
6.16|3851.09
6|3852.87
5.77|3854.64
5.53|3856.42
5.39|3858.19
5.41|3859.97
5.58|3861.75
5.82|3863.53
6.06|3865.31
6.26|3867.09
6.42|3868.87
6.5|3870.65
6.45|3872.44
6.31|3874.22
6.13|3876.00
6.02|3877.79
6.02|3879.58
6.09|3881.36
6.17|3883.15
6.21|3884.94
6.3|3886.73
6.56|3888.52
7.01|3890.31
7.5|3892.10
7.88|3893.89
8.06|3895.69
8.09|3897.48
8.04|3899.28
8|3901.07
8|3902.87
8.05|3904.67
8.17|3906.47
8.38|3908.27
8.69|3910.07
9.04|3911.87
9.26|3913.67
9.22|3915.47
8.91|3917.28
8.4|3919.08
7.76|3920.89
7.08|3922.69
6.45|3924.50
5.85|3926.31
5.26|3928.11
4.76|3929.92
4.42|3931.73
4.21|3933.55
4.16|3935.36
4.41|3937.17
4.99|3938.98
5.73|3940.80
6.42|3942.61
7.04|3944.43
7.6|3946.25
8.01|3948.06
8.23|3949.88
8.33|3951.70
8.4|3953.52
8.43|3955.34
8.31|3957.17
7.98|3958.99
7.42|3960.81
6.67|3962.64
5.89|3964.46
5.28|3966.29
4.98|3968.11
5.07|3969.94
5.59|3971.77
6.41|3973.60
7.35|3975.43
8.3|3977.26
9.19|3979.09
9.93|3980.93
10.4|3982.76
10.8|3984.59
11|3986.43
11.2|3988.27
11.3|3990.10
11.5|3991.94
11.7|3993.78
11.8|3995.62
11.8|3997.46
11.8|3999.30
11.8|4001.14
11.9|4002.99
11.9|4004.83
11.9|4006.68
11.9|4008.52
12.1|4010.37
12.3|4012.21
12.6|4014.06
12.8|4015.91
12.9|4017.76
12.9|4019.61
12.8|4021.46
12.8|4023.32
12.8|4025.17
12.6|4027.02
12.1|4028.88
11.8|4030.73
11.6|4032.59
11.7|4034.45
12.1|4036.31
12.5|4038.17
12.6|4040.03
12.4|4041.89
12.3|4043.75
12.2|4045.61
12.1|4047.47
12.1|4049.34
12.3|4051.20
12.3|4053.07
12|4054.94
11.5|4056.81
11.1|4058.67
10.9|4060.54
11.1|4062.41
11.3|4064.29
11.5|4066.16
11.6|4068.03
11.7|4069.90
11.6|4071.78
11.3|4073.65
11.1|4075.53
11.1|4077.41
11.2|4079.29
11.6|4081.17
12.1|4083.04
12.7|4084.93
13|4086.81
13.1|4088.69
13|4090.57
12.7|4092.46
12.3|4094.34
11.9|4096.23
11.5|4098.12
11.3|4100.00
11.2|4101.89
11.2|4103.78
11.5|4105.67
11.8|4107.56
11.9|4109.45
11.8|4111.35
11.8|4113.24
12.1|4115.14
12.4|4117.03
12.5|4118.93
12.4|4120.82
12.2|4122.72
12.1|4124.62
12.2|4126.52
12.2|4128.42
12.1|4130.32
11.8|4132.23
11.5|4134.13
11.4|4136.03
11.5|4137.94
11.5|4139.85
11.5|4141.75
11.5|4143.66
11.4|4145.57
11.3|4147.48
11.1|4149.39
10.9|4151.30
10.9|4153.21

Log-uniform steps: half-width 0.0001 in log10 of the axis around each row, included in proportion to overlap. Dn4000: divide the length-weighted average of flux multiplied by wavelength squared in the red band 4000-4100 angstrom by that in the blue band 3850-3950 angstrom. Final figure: 1.9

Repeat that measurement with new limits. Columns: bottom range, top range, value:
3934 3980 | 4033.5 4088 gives 1.84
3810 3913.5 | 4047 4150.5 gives 2.12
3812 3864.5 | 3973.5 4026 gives 2.32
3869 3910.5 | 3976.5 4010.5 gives 1.65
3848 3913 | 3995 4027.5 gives 1.93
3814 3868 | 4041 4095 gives 2.50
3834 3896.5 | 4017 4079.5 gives 2.19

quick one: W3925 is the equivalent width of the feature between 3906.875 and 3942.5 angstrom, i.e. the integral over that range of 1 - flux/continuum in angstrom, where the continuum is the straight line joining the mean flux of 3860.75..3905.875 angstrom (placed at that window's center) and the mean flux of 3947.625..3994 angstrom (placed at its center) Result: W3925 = 3.7 angstrom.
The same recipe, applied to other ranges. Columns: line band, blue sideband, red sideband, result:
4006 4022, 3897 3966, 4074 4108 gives -4.7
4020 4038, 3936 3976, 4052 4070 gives -4.0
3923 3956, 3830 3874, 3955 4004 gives 7.1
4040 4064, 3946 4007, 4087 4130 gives -2.5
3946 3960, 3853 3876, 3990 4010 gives 2.3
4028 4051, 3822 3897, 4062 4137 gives -3.9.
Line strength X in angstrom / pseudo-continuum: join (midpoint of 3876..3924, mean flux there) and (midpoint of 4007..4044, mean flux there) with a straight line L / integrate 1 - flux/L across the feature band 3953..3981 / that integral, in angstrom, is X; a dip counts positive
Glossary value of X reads 8.4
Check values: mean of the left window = 7.61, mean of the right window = 12.4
